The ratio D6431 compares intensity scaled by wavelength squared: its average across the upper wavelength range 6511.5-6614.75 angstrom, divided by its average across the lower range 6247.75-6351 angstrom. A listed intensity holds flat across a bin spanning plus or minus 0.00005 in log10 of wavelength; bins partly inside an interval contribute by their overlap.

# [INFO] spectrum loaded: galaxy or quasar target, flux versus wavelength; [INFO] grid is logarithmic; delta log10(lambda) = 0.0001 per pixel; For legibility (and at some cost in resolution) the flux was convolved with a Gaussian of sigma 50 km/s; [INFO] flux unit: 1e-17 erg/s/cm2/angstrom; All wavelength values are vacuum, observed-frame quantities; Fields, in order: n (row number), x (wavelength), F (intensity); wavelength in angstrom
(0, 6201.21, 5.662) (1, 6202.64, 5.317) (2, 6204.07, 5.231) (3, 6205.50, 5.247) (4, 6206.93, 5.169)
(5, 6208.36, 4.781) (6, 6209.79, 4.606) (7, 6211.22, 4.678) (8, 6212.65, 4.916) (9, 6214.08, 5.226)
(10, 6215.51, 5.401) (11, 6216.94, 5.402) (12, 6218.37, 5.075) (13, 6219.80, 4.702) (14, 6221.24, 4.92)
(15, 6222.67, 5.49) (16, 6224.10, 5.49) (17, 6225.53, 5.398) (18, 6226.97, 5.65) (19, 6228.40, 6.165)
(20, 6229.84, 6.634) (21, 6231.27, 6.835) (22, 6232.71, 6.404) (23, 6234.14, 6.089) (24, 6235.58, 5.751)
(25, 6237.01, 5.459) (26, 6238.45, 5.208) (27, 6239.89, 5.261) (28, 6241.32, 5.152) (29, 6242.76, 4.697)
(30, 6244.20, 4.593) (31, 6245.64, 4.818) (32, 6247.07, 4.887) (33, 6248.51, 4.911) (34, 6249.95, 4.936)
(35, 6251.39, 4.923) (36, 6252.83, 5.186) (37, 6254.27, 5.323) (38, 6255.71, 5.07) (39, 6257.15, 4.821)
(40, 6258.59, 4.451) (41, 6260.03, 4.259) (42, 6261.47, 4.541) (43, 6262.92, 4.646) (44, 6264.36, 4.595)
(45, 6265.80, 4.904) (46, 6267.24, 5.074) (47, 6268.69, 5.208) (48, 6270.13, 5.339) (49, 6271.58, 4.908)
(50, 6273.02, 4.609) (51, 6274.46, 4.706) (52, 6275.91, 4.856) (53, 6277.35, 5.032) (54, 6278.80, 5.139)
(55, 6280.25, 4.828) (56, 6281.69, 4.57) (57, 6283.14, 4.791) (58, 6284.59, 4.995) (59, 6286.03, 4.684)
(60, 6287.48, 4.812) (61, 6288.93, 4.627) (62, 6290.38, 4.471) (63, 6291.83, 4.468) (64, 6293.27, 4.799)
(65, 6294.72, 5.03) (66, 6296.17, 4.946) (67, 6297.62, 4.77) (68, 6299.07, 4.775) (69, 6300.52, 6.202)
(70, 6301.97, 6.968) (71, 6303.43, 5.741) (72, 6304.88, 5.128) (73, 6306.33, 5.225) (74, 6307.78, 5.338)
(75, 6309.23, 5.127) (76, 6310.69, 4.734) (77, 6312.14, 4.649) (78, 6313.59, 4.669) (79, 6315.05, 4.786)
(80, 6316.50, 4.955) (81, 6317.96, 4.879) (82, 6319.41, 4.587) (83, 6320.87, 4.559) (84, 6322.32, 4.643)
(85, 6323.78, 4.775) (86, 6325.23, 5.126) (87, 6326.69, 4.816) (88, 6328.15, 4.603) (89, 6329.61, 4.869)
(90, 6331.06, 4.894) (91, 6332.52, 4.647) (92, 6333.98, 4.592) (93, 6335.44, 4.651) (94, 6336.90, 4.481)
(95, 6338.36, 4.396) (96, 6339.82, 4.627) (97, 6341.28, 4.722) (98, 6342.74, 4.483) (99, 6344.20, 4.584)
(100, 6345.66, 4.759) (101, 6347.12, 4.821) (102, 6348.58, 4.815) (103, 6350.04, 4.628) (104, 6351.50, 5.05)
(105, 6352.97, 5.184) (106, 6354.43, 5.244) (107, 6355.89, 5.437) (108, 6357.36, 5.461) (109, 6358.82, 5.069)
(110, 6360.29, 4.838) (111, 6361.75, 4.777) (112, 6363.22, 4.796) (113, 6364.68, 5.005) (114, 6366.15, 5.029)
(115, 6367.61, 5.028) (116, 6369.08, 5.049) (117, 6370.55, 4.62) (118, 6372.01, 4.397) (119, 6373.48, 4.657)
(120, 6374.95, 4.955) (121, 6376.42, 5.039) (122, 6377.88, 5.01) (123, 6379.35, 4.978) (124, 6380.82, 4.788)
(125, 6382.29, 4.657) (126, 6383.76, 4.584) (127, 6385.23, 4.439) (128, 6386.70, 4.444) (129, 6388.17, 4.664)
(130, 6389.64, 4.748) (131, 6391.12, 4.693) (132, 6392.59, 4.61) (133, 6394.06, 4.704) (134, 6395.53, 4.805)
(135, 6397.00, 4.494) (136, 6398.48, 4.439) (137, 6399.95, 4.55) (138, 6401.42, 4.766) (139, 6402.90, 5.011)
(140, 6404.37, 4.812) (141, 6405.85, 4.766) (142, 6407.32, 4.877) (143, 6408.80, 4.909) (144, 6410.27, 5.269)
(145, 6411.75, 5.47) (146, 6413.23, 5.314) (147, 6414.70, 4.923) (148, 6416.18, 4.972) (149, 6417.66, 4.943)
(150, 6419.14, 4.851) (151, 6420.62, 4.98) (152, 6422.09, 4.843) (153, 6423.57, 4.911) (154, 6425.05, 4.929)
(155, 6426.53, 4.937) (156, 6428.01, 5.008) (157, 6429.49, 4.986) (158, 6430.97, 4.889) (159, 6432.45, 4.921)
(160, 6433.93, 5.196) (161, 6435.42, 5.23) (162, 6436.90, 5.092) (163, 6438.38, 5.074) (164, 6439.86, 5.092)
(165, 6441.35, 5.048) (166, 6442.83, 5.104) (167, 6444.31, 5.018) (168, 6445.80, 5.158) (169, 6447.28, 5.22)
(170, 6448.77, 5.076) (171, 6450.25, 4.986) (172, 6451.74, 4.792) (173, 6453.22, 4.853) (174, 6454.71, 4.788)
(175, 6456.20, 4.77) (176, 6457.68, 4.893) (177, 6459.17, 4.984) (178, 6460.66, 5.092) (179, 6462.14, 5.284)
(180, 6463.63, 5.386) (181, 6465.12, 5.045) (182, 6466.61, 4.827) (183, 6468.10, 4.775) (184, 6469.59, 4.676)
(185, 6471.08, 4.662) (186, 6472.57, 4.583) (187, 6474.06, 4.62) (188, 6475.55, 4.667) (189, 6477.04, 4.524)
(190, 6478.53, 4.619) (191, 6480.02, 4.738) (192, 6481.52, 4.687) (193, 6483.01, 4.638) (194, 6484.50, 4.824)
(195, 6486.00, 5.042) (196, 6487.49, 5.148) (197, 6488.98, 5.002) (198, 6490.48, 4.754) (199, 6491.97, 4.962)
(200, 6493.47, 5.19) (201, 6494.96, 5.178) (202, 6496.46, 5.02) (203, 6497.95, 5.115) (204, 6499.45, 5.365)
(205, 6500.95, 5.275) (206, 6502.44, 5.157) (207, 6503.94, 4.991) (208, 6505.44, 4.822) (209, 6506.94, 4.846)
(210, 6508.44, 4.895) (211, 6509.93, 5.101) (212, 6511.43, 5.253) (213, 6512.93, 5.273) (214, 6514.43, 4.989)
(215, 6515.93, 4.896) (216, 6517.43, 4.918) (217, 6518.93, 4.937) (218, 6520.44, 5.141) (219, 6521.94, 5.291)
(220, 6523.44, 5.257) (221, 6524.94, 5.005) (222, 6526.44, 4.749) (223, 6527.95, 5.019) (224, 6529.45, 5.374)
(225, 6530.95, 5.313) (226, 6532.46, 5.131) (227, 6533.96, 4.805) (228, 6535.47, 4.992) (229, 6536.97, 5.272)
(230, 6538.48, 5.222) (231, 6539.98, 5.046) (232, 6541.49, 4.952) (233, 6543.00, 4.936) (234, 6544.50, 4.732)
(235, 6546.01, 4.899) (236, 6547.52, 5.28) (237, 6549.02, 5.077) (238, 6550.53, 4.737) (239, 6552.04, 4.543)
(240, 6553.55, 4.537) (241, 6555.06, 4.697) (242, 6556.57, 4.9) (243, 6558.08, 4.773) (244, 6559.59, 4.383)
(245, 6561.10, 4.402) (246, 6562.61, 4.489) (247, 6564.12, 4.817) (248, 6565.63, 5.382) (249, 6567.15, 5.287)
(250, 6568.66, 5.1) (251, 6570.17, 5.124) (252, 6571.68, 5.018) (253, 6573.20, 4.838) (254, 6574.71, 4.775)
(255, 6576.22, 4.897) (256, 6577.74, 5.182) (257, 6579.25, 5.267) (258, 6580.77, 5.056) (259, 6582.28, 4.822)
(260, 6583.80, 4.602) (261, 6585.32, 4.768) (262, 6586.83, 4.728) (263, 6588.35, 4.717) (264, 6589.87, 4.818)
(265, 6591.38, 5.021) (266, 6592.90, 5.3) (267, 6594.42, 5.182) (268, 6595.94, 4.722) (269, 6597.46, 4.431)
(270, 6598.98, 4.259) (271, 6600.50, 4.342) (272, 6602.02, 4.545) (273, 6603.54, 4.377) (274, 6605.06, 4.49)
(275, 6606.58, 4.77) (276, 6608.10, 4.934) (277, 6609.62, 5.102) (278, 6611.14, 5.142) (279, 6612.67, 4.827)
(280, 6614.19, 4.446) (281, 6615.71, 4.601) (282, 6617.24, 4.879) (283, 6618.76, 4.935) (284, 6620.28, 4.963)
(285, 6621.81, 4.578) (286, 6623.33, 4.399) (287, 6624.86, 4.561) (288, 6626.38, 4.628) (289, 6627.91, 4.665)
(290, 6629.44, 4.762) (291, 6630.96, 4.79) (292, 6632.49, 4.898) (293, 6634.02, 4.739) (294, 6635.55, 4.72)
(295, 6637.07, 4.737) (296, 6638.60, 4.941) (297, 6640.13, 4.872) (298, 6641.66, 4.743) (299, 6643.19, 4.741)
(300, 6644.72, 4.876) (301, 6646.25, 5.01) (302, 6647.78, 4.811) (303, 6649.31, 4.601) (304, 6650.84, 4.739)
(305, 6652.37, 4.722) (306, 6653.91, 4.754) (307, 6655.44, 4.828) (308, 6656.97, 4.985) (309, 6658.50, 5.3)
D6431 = 1.1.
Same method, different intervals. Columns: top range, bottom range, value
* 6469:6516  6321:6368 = 1.07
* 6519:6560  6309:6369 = 1.10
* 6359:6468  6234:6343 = 1.04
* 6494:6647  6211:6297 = 1.06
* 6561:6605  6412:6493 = 1.02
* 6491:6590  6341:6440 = 1.07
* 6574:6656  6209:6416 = 1.06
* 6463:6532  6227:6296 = 1.06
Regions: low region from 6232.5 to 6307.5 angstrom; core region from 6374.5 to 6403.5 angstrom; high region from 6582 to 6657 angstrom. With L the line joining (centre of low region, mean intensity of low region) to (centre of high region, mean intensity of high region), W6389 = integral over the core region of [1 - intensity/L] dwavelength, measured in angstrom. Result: 1.3 angstrom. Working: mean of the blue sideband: 5.02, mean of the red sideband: 4.75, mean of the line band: 4.72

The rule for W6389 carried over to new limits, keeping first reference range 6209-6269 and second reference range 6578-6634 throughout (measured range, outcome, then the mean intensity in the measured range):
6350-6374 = 0.4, 4.97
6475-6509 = -0.3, 4.93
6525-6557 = -0.8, 4.96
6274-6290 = 1.0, 4.81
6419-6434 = 0.1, 4.95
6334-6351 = 1.4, 4.64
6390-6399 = 0.7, 4.63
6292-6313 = -0.5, 5.22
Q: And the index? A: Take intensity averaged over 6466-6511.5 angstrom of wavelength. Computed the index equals 4.9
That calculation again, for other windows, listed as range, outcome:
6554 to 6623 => 4.81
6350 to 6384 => 4.94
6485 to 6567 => 4.99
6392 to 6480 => 4.92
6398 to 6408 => 4.76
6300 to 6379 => 4.92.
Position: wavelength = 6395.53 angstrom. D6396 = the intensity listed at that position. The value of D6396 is 4.805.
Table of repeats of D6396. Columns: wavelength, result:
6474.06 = 4.62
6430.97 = 4.889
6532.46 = 5.131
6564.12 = 4.817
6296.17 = 4.946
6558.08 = 4.773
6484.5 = 4.824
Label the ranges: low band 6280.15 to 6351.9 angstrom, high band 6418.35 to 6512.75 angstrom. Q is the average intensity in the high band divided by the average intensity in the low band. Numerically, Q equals 1.02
